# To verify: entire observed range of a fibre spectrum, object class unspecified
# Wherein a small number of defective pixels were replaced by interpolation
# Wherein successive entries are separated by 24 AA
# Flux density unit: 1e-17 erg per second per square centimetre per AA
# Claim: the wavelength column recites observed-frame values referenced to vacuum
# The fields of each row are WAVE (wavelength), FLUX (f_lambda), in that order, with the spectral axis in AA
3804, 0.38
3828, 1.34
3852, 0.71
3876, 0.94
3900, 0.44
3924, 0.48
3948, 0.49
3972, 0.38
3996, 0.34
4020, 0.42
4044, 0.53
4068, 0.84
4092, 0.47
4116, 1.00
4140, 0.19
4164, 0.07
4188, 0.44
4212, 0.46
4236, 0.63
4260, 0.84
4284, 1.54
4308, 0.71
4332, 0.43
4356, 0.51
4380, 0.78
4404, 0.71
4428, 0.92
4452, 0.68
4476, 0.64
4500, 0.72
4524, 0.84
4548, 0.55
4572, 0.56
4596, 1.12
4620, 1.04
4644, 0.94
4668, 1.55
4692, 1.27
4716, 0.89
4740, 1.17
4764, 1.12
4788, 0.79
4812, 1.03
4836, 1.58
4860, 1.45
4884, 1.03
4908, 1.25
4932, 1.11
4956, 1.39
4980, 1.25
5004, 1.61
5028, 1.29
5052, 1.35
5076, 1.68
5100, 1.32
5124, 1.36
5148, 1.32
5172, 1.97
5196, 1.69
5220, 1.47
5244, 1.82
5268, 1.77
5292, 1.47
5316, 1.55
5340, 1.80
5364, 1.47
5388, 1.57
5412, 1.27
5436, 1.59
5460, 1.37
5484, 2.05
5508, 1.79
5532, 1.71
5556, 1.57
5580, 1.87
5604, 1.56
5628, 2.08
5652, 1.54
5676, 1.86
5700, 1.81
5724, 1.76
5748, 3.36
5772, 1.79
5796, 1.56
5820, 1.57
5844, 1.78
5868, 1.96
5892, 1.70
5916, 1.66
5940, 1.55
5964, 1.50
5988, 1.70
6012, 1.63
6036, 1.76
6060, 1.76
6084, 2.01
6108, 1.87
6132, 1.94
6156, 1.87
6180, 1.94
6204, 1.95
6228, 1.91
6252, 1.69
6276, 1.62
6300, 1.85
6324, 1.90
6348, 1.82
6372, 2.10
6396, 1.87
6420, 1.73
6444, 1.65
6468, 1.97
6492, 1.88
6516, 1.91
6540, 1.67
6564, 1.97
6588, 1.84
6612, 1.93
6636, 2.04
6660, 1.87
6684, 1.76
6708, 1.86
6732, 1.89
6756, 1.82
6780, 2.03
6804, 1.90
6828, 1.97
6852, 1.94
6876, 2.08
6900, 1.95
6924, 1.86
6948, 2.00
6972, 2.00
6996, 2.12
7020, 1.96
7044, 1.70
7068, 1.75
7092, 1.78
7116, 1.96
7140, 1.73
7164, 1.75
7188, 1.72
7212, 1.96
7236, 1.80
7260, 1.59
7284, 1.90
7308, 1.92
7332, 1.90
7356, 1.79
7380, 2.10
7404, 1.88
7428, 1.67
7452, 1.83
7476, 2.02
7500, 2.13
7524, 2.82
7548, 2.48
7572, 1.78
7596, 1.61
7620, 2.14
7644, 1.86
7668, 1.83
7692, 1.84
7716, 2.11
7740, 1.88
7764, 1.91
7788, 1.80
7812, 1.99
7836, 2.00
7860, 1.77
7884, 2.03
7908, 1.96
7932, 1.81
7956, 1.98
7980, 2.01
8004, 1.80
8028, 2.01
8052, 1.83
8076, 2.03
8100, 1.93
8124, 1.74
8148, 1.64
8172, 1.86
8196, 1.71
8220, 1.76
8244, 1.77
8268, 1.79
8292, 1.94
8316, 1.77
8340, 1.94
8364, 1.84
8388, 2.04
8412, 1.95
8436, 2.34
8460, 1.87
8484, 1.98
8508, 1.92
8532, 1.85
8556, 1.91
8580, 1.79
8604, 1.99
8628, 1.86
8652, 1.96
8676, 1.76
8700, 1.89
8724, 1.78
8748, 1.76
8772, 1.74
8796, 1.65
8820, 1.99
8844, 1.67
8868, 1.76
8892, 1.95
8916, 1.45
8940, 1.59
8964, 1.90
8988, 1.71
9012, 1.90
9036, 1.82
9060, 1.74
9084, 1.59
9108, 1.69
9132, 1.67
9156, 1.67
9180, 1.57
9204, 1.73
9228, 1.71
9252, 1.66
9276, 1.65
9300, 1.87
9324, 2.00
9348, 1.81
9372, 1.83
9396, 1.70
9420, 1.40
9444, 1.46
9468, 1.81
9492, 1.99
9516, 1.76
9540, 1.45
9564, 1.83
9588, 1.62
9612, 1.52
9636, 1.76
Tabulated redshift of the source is 0.147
